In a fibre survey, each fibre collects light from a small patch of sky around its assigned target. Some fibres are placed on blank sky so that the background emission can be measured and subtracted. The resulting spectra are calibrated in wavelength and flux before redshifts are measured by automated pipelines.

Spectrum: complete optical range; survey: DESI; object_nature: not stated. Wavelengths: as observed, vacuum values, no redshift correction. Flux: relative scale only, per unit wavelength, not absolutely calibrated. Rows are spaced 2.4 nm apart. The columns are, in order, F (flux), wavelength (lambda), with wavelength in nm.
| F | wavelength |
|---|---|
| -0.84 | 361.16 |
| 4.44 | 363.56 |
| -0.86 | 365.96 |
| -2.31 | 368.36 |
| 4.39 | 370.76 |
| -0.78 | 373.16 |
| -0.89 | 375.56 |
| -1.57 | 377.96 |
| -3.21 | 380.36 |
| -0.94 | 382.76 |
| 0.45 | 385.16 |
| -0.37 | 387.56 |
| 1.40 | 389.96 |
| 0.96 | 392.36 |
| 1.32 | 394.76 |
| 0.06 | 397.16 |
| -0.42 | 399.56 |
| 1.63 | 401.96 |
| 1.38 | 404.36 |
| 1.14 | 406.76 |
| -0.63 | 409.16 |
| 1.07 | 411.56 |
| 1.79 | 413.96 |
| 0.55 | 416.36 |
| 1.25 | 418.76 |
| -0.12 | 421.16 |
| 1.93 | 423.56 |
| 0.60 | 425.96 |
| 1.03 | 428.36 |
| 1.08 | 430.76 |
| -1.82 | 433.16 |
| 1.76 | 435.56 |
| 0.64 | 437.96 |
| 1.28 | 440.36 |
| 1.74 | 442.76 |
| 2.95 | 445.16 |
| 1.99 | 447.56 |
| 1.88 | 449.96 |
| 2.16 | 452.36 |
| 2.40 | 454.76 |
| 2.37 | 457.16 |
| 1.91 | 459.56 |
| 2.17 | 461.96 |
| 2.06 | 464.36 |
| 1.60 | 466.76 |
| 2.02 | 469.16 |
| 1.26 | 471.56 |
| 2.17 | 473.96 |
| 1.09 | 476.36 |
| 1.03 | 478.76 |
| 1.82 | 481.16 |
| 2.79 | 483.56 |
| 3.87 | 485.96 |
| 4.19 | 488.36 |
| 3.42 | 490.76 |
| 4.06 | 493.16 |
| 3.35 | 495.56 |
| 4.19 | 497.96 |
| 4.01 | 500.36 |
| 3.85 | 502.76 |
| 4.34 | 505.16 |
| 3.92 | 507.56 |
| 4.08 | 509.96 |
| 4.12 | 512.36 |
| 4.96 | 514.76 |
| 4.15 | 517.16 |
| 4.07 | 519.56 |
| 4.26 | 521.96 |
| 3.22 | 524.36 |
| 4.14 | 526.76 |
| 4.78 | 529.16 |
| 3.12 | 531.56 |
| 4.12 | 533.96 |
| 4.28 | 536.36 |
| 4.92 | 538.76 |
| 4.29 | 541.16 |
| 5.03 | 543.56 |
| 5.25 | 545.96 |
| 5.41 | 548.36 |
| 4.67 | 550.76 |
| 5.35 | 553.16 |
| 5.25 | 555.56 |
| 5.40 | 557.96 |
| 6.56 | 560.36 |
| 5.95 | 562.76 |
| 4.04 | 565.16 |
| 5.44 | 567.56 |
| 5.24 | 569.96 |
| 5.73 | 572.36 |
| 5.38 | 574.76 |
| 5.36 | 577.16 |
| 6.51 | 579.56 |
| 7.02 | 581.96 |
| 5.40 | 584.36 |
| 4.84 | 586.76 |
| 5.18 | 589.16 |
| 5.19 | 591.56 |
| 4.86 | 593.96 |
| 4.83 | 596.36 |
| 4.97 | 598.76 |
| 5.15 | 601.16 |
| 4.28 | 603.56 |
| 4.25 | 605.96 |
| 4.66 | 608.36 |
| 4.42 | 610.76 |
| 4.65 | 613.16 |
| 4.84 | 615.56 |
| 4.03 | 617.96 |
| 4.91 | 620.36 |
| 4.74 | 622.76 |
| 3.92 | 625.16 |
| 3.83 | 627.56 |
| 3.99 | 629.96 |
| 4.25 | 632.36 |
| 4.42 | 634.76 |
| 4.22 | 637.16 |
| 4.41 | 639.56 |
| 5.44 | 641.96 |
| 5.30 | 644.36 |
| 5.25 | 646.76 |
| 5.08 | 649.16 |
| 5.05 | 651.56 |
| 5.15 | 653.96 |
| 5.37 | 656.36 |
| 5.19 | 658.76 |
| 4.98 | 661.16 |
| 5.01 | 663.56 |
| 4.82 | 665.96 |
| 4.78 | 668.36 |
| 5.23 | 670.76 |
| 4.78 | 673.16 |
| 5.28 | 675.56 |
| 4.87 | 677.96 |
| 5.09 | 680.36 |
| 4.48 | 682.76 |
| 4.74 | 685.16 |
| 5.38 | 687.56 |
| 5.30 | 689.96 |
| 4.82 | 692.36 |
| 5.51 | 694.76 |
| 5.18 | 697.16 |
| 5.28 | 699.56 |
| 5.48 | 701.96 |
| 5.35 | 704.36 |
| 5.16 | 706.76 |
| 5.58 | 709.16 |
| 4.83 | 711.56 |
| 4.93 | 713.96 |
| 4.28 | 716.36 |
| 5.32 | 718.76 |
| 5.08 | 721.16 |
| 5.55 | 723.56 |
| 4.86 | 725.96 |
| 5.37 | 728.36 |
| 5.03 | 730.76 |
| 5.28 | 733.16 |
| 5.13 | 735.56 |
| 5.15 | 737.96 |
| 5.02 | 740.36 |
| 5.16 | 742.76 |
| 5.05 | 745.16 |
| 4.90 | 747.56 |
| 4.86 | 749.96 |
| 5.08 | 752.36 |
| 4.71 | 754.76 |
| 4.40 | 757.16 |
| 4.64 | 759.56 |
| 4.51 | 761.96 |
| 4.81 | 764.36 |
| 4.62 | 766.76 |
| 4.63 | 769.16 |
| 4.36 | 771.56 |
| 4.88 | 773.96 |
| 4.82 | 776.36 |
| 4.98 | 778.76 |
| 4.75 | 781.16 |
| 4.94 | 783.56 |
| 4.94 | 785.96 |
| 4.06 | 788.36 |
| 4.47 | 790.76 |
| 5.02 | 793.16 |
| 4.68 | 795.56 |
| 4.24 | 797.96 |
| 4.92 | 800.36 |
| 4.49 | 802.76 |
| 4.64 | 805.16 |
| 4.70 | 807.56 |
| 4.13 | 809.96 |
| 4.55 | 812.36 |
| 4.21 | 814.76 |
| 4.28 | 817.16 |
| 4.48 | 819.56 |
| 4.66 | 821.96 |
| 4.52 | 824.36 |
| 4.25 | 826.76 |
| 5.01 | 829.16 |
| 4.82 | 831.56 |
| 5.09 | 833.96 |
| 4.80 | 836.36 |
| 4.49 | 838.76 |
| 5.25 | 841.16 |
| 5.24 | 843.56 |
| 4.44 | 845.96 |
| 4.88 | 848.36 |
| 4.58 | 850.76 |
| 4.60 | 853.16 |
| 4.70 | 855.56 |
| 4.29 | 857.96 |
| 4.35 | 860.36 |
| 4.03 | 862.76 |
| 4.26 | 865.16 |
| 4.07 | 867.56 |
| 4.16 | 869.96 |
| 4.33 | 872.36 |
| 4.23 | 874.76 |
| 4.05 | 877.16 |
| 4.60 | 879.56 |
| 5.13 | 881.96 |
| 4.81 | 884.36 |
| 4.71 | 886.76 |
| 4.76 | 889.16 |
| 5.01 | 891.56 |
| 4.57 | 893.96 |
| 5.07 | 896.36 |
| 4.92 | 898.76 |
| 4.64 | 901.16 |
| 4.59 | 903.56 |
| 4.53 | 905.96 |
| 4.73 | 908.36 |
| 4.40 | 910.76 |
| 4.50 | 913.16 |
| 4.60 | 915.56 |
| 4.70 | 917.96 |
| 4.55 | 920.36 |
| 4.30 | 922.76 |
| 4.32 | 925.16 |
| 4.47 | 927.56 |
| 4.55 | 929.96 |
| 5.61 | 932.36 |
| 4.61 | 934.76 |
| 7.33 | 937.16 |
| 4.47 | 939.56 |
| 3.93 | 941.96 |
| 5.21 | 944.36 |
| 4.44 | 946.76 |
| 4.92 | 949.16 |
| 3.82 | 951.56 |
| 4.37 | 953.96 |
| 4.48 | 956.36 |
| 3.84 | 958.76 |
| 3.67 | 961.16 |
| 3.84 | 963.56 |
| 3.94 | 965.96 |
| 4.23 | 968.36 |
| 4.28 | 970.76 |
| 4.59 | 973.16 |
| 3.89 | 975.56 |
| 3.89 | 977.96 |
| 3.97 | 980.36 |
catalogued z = 0.214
